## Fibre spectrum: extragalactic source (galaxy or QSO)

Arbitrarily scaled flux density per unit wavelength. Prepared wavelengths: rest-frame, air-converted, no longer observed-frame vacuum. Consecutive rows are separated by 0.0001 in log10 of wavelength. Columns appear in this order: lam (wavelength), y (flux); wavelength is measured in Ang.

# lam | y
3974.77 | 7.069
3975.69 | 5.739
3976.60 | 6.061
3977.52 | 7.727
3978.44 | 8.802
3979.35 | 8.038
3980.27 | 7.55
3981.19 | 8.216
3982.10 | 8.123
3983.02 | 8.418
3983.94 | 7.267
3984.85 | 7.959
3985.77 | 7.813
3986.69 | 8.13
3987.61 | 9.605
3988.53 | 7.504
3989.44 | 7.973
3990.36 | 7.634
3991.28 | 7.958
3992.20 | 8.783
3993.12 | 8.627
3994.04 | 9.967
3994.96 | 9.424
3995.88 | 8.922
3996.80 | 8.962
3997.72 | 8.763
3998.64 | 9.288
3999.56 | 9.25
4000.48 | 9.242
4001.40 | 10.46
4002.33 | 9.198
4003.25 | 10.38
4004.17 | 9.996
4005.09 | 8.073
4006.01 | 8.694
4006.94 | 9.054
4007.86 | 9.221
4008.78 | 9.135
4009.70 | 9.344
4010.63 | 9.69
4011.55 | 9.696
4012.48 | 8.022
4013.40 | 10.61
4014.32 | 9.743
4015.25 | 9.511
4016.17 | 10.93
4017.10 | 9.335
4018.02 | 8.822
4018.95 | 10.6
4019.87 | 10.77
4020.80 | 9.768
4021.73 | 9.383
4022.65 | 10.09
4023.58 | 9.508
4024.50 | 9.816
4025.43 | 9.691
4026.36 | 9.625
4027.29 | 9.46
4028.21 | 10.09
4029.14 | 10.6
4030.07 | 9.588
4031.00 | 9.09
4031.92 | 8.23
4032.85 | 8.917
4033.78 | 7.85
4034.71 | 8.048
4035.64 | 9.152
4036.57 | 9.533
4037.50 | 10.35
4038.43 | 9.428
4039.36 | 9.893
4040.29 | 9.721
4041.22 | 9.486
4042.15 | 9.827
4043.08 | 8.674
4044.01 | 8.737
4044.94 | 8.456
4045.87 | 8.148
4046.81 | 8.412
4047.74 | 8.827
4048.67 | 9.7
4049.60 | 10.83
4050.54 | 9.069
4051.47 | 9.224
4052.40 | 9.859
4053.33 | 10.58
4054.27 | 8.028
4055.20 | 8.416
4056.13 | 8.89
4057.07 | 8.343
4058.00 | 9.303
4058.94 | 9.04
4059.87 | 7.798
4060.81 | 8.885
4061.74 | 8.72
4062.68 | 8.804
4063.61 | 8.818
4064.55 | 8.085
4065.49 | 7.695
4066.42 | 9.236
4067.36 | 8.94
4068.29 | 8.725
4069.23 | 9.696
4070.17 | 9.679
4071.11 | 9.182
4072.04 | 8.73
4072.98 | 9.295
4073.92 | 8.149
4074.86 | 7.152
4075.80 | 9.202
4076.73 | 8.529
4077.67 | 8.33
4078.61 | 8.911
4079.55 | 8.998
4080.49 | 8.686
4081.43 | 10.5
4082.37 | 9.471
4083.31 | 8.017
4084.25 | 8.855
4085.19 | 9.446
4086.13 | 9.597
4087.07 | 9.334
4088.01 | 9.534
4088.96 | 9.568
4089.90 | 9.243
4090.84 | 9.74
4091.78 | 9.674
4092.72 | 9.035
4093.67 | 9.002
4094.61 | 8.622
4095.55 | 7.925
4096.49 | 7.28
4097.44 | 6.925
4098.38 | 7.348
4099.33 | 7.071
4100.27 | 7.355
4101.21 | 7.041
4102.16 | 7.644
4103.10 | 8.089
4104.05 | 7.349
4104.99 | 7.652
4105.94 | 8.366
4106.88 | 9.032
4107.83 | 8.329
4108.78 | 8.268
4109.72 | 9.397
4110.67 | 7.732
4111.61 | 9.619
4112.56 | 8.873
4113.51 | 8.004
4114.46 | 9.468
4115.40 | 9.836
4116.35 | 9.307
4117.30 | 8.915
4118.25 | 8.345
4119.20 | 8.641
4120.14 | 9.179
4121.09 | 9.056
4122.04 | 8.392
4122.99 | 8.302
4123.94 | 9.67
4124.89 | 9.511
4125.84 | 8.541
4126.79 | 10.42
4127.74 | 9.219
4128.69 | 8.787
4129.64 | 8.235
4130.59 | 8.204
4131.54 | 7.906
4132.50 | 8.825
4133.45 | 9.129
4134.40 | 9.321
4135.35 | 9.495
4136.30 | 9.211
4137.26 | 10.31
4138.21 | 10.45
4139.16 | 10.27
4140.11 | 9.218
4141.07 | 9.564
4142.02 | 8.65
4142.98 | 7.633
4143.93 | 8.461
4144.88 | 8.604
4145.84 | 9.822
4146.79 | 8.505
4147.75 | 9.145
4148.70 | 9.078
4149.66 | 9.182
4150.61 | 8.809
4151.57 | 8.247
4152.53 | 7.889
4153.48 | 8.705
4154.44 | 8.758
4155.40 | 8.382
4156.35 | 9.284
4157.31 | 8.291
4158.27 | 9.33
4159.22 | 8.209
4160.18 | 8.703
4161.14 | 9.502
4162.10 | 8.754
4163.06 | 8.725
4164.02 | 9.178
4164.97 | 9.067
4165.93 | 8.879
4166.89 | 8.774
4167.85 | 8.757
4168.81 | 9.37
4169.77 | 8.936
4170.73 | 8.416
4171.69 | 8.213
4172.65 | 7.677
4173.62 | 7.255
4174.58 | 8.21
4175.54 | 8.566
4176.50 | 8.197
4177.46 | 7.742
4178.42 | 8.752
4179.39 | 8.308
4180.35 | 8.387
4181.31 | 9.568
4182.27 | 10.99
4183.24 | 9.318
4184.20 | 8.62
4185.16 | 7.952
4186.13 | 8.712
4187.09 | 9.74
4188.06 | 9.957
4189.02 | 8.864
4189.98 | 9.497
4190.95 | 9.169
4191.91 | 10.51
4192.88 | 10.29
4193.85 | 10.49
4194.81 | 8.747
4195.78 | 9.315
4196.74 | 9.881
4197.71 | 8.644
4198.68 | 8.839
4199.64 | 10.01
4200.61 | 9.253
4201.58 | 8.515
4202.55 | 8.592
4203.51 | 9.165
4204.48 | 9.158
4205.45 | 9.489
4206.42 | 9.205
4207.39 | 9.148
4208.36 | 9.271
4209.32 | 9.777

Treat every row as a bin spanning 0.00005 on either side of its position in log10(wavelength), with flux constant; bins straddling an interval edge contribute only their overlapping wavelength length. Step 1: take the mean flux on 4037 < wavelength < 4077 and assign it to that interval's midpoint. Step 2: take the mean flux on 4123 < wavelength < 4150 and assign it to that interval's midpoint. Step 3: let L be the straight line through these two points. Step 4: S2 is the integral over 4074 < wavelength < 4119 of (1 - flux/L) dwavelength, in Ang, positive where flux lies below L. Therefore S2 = 2.21 Ang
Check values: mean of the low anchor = 8.99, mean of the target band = 8.6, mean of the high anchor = 9.1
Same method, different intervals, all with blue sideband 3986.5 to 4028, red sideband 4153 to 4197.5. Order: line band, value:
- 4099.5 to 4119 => 1.4 Ang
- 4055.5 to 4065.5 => 0.6 Ang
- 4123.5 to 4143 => -0.4 Ang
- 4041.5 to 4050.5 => 0.1 Ang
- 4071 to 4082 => 0.4 Ang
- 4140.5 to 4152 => 0.2 Ang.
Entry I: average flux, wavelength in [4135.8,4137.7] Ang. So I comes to 9.72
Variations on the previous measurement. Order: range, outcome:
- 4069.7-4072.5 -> 9.21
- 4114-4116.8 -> 9.56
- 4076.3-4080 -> 8.69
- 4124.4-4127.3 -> 9.49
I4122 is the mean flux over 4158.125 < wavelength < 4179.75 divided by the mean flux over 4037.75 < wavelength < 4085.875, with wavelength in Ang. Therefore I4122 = 0.96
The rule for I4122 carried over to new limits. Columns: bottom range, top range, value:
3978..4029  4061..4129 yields 0.96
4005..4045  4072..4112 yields 0.91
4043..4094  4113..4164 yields 1.00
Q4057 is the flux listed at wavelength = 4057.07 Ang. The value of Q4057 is 8.343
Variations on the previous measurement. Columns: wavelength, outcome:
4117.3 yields 8.915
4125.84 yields 8.541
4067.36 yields 8.94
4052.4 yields 9.859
